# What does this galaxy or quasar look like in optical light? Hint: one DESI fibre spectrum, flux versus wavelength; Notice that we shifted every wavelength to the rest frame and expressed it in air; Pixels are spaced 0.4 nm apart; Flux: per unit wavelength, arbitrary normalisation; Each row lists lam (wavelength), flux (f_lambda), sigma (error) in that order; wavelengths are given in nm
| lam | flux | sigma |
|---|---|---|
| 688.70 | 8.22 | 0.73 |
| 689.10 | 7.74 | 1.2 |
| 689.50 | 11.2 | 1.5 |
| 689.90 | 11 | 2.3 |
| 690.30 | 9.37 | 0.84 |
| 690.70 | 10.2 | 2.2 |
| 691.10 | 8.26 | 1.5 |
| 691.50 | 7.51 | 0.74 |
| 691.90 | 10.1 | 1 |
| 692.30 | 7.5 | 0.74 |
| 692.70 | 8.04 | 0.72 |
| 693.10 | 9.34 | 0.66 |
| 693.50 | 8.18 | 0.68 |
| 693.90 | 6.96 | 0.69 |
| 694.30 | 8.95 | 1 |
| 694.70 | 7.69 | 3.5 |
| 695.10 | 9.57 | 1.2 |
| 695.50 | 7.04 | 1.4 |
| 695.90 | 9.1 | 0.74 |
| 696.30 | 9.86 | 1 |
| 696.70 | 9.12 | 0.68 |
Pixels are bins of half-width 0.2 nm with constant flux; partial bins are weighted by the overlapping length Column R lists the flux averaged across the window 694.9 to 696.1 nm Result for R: 8.57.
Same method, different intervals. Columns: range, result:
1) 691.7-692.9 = 8.55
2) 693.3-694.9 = 7.95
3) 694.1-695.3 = 8.74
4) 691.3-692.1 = 8.81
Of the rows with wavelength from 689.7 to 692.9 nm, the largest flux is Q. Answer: 11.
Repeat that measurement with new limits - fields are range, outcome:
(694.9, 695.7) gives 9.57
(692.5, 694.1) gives 9.34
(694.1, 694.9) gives 8.95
